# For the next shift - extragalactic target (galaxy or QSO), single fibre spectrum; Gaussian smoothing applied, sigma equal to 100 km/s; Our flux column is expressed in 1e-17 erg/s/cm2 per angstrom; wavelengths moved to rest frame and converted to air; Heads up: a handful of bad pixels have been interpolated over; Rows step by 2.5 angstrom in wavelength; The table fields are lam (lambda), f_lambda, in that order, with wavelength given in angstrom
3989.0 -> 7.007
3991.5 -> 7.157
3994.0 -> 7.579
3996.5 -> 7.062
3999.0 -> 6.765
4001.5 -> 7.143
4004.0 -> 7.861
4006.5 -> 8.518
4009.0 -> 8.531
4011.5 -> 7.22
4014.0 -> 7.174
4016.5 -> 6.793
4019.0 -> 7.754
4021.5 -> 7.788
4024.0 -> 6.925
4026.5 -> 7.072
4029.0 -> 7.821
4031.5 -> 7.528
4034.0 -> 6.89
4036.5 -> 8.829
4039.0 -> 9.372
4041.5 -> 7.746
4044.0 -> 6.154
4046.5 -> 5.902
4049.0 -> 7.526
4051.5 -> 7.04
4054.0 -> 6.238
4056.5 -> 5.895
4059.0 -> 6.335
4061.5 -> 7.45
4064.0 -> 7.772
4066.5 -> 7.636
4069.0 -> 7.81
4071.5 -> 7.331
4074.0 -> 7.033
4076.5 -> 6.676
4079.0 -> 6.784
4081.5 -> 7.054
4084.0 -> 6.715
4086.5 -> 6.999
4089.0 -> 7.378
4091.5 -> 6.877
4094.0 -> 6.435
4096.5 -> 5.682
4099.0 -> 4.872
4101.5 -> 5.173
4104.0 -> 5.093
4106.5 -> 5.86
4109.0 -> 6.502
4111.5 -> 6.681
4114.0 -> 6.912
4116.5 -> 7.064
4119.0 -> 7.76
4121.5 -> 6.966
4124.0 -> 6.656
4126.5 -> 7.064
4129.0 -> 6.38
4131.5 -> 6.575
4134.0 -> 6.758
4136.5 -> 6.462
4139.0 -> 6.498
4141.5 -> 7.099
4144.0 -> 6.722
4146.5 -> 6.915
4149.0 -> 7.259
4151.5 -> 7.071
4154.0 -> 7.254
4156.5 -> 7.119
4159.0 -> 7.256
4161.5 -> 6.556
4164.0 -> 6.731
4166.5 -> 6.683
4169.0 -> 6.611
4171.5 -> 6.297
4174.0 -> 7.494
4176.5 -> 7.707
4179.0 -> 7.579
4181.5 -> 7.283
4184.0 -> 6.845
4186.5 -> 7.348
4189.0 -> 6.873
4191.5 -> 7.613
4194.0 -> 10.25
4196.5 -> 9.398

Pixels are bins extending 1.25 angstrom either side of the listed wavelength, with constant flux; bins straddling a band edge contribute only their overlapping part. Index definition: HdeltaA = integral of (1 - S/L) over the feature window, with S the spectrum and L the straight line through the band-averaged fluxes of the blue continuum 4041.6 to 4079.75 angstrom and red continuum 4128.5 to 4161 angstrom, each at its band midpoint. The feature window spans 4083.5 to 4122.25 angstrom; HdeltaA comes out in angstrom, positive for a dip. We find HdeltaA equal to 2.7 angstrom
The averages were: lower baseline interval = 6.93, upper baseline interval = 6.88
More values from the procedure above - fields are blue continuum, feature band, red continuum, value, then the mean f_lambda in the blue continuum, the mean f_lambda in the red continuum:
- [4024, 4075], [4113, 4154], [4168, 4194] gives 2.3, 7.26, 7.32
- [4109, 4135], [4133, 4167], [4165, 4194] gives 0.8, 6.86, 7.25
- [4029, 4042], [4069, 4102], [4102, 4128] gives 2.5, 8.07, 6.61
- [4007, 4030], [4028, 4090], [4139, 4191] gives 1.4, 7.48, 7.03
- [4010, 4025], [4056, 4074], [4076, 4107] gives -1.6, 7.3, 6.28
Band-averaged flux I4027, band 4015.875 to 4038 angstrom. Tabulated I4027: 7.53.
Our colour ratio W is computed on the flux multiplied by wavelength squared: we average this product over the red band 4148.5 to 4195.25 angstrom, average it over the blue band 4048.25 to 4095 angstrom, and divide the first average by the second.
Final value 1.1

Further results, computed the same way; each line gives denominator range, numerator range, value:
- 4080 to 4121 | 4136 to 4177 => 1.10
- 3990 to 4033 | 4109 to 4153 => 0.98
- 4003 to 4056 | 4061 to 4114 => 0.92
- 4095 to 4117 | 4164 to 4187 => 1.23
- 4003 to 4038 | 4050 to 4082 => 0.94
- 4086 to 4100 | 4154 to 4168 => 1.12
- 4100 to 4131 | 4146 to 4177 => 1.10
